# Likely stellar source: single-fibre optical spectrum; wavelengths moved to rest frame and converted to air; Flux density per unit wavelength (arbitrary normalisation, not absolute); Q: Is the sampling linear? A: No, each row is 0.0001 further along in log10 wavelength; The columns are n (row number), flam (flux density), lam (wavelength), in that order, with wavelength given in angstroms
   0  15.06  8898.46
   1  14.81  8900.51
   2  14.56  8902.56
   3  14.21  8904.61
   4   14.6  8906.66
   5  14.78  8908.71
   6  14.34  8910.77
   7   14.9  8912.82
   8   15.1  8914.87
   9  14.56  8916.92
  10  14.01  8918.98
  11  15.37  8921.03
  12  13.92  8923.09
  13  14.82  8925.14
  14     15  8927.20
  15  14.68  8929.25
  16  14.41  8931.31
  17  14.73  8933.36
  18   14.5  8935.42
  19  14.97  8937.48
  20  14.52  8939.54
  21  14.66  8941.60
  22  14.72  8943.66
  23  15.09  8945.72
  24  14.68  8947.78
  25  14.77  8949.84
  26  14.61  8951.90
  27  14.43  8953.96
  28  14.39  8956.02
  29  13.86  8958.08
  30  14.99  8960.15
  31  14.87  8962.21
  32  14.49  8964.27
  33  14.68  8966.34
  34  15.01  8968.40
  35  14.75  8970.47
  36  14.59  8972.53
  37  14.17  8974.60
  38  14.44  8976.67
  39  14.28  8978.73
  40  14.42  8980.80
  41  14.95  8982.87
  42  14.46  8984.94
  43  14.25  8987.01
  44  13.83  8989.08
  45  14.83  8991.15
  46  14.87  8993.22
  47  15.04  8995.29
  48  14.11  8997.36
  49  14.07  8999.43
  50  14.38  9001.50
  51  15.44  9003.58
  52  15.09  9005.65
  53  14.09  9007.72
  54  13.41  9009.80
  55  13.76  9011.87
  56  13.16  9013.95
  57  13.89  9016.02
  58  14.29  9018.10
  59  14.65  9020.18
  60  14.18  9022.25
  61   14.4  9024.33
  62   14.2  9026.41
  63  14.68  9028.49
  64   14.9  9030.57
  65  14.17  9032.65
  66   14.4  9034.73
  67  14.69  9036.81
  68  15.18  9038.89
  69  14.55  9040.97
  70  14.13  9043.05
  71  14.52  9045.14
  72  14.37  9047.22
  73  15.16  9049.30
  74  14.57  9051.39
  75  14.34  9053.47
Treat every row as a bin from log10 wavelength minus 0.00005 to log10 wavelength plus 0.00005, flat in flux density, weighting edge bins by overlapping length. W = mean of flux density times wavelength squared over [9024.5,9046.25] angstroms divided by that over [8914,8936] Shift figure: 1.02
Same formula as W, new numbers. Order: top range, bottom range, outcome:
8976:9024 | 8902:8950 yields 0.99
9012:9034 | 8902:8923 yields 1.00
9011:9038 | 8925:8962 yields 0.99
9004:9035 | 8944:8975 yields 0.99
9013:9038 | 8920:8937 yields 1.00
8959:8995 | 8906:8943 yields 1.01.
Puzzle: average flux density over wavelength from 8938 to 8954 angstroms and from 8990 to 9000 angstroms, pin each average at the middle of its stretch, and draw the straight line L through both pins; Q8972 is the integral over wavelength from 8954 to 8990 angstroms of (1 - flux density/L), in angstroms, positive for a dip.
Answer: 0.4 angstroms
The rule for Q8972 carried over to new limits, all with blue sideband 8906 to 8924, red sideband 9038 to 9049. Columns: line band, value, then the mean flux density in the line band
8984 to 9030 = 0.8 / 14.3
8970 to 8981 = 0.1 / 14.4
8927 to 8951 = -0.2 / 14.7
